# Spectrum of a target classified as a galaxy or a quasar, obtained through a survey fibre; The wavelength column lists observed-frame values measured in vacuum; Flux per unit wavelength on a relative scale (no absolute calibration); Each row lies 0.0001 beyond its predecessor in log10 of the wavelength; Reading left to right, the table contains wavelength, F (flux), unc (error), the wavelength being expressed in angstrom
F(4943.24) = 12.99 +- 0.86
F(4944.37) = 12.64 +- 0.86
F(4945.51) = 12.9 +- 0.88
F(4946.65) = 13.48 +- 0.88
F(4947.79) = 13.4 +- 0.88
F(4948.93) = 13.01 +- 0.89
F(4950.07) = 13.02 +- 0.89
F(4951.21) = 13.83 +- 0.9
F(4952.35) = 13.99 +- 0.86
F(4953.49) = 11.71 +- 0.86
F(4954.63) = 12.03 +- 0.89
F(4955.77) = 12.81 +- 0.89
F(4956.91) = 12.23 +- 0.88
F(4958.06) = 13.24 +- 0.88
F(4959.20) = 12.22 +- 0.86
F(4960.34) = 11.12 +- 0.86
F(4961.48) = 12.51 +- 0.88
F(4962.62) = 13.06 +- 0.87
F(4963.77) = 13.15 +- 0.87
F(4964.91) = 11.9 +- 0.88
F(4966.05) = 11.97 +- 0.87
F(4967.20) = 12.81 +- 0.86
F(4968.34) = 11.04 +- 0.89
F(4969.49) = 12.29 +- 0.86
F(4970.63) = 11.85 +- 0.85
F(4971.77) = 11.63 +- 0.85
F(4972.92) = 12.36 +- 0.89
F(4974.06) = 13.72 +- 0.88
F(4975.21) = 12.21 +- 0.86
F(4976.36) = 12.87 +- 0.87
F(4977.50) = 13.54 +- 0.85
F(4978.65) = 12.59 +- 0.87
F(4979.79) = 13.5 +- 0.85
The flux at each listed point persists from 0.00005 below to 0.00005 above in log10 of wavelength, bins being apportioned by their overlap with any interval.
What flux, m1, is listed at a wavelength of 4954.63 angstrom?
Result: 12.03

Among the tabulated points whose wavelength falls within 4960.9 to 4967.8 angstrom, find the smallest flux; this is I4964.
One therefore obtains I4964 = 11.9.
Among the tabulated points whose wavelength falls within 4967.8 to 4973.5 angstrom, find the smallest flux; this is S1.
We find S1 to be 11.04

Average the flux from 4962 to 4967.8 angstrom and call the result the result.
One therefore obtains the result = 12.6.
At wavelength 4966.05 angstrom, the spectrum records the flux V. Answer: 11.97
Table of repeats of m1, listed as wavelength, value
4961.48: 12.51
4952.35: 13.99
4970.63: 11.85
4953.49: 11.71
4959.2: 12.22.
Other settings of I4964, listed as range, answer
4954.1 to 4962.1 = 11.12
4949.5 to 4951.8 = 13.02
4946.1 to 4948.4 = 13.4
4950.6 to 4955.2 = 11.71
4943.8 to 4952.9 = 12.64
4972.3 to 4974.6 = 12.36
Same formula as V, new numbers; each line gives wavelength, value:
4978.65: 12.59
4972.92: 12.36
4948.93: 13.01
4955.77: 12.81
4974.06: 13.72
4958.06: 13.24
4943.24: 12.99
